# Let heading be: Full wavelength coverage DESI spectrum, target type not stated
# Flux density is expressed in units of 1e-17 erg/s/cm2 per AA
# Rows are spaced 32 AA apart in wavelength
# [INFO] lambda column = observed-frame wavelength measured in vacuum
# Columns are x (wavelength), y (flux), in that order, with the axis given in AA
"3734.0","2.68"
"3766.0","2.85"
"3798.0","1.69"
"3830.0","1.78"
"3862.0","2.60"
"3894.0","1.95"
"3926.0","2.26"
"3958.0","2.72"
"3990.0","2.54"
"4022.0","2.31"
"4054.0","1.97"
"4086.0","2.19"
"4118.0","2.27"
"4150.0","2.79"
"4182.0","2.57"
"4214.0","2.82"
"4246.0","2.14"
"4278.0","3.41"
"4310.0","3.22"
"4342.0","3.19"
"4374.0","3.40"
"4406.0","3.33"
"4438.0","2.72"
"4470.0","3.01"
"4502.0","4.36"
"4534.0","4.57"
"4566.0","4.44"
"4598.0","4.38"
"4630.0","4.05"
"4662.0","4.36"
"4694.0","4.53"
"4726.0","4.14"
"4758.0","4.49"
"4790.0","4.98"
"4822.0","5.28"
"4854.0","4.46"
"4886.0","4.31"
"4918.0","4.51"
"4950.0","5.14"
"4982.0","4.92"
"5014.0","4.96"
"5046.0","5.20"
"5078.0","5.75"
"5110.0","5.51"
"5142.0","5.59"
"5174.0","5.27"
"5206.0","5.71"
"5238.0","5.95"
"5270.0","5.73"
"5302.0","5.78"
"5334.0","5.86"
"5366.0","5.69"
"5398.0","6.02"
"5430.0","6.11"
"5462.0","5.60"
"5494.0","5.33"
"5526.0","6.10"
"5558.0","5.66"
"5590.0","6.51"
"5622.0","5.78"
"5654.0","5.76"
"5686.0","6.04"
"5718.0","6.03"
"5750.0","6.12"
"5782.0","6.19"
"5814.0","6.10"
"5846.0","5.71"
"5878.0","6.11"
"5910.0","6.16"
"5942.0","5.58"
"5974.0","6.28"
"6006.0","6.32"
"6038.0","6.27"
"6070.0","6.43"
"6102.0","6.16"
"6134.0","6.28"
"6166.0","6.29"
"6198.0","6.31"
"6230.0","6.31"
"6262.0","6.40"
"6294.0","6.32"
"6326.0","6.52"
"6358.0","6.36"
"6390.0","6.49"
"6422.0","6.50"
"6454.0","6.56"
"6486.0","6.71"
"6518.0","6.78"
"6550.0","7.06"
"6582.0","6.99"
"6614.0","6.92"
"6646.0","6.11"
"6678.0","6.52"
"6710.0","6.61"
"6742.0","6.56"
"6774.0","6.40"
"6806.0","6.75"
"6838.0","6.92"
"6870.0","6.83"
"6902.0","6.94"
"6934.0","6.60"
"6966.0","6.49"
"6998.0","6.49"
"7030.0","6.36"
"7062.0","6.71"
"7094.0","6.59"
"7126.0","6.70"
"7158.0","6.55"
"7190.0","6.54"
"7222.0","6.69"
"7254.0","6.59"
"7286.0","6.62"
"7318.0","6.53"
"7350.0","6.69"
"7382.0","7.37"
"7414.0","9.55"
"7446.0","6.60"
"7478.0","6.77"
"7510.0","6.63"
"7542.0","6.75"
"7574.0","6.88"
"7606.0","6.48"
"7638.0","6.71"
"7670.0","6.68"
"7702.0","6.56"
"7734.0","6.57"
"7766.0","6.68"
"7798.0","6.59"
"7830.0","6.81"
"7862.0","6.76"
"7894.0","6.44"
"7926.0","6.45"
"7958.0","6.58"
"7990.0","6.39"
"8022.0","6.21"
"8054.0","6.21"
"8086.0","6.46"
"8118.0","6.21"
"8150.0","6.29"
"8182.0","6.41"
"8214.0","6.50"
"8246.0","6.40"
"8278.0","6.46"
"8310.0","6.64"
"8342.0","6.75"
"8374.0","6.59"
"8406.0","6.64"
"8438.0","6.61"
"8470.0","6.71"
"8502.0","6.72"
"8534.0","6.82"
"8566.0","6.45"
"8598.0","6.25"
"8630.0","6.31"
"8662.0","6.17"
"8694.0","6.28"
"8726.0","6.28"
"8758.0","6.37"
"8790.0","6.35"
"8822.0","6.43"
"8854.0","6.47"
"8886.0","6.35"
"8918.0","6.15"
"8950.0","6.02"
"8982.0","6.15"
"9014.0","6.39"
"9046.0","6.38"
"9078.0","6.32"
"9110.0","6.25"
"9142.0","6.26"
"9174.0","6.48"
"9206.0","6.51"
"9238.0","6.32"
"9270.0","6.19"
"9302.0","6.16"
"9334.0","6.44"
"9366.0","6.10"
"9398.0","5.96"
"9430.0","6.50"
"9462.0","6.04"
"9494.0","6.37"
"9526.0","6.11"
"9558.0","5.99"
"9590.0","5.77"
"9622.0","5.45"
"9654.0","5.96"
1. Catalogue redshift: 0.13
